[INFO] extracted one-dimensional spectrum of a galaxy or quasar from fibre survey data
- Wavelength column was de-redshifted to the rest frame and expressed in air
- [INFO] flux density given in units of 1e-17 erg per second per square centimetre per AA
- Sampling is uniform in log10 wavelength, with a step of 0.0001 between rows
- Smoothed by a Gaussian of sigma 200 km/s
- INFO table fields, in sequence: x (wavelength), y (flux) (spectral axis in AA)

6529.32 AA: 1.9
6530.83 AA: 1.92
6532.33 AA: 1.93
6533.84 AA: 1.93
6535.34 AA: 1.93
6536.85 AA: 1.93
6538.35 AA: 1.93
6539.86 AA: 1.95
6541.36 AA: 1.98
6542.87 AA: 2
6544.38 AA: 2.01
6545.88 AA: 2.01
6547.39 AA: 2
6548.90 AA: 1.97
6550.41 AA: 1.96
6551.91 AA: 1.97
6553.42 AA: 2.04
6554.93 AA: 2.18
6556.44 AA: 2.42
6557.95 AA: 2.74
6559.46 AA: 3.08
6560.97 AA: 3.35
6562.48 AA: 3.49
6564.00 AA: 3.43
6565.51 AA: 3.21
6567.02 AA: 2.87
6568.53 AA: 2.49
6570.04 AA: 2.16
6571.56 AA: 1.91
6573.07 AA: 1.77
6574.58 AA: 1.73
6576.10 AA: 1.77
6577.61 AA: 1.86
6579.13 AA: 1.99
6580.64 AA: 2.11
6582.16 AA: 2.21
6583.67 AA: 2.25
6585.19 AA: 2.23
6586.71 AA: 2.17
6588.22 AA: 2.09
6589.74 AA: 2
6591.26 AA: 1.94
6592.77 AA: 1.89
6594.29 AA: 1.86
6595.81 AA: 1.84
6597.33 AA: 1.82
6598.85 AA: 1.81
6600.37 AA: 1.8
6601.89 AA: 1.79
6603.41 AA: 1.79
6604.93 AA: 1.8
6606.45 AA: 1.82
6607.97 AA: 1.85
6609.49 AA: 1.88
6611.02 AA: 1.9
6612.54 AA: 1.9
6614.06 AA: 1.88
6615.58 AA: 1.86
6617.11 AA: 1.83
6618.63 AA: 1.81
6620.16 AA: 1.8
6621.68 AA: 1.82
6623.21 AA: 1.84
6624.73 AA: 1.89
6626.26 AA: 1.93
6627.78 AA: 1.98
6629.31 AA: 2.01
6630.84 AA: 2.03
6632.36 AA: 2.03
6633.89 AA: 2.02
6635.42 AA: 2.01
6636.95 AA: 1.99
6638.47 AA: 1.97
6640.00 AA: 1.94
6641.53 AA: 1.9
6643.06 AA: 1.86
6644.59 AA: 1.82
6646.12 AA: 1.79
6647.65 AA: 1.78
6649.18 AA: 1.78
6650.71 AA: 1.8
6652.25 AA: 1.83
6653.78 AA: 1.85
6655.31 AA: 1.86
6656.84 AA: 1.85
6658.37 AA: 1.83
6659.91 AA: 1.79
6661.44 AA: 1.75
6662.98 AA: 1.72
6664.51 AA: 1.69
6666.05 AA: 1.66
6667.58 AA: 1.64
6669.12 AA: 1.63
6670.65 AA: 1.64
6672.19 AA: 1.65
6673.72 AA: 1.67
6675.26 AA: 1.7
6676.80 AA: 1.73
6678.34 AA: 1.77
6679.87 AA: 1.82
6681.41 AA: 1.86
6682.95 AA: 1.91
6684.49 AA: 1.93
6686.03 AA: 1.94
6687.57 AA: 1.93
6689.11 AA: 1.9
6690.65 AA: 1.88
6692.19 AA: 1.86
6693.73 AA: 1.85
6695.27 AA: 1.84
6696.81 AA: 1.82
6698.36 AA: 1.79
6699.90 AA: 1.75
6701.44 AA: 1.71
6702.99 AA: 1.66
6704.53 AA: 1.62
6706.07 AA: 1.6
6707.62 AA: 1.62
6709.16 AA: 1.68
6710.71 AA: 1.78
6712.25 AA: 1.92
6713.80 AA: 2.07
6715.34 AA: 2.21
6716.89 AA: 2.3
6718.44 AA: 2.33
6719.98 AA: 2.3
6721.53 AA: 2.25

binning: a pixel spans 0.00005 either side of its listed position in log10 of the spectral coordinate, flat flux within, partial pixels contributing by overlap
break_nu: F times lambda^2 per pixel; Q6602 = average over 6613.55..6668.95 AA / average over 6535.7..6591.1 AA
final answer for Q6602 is 0.8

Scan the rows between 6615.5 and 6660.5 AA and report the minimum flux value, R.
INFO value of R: 1.78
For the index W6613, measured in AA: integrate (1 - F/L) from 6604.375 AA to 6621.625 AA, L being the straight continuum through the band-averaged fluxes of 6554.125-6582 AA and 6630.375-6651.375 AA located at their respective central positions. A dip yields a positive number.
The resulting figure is 2.2 AA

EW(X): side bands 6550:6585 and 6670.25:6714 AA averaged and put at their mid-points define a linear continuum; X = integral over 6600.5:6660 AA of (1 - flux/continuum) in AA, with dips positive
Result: 6.0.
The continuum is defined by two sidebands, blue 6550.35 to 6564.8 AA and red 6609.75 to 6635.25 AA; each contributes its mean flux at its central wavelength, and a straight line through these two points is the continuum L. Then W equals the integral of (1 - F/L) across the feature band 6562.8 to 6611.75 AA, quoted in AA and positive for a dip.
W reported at 5.7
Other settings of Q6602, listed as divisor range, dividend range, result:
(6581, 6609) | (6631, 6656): 0.99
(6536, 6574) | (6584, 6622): 0.82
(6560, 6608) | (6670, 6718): 0.87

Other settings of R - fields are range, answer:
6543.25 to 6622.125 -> 1.73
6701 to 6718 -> 1.6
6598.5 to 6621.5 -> 1.79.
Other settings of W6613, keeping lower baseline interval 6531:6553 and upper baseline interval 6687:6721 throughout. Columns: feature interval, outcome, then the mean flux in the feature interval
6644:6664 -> 1.1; 1.8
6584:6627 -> 1.0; 1.89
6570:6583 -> 0.1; 1.94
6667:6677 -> 1.3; 1.66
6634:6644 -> -0.2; 1.95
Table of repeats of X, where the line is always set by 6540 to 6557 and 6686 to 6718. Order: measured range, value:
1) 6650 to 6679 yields 2.4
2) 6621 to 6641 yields -0.2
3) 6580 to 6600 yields -0.2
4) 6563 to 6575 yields -2.8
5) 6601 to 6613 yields 0.8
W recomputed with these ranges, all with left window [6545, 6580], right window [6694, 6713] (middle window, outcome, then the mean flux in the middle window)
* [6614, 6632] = 1.7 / 1.89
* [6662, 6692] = 1.2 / 1.77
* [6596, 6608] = 2.1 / 1.81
